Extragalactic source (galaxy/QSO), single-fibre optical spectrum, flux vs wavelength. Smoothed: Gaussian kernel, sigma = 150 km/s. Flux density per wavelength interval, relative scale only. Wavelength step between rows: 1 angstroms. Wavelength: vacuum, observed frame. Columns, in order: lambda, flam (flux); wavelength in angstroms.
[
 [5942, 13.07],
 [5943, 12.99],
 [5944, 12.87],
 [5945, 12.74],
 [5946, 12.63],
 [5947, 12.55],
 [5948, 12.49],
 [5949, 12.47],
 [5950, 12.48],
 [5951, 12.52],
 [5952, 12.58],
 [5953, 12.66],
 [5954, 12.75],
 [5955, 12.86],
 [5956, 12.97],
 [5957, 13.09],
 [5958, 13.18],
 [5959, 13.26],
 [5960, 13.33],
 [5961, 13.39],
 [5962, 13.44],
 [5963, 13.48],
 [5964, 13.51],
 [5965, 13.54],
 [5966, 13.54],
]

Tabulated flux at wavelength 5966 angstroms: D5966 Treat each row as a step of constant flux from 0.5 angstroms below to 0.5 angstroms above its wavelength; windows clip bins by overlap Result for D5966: 13.54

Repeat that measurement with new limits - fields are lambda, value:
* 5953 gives 12.66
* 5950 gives 12.48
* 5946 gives 12.63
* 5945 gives 12.74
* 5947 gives 12.55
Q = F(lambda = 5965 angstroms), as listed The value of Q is 13.54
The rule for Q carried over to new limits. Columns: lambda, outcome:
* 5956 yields 12.97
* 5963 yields 13.48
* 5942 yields 13.07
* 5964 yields 13.51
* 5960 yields 13.33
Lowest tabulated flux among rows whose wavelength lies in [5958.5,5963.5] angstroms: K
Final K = 13.26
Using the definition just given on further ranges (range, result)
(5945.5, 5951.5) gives 12.47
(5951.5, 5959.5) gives 12.58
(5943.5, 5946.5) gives 12.63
